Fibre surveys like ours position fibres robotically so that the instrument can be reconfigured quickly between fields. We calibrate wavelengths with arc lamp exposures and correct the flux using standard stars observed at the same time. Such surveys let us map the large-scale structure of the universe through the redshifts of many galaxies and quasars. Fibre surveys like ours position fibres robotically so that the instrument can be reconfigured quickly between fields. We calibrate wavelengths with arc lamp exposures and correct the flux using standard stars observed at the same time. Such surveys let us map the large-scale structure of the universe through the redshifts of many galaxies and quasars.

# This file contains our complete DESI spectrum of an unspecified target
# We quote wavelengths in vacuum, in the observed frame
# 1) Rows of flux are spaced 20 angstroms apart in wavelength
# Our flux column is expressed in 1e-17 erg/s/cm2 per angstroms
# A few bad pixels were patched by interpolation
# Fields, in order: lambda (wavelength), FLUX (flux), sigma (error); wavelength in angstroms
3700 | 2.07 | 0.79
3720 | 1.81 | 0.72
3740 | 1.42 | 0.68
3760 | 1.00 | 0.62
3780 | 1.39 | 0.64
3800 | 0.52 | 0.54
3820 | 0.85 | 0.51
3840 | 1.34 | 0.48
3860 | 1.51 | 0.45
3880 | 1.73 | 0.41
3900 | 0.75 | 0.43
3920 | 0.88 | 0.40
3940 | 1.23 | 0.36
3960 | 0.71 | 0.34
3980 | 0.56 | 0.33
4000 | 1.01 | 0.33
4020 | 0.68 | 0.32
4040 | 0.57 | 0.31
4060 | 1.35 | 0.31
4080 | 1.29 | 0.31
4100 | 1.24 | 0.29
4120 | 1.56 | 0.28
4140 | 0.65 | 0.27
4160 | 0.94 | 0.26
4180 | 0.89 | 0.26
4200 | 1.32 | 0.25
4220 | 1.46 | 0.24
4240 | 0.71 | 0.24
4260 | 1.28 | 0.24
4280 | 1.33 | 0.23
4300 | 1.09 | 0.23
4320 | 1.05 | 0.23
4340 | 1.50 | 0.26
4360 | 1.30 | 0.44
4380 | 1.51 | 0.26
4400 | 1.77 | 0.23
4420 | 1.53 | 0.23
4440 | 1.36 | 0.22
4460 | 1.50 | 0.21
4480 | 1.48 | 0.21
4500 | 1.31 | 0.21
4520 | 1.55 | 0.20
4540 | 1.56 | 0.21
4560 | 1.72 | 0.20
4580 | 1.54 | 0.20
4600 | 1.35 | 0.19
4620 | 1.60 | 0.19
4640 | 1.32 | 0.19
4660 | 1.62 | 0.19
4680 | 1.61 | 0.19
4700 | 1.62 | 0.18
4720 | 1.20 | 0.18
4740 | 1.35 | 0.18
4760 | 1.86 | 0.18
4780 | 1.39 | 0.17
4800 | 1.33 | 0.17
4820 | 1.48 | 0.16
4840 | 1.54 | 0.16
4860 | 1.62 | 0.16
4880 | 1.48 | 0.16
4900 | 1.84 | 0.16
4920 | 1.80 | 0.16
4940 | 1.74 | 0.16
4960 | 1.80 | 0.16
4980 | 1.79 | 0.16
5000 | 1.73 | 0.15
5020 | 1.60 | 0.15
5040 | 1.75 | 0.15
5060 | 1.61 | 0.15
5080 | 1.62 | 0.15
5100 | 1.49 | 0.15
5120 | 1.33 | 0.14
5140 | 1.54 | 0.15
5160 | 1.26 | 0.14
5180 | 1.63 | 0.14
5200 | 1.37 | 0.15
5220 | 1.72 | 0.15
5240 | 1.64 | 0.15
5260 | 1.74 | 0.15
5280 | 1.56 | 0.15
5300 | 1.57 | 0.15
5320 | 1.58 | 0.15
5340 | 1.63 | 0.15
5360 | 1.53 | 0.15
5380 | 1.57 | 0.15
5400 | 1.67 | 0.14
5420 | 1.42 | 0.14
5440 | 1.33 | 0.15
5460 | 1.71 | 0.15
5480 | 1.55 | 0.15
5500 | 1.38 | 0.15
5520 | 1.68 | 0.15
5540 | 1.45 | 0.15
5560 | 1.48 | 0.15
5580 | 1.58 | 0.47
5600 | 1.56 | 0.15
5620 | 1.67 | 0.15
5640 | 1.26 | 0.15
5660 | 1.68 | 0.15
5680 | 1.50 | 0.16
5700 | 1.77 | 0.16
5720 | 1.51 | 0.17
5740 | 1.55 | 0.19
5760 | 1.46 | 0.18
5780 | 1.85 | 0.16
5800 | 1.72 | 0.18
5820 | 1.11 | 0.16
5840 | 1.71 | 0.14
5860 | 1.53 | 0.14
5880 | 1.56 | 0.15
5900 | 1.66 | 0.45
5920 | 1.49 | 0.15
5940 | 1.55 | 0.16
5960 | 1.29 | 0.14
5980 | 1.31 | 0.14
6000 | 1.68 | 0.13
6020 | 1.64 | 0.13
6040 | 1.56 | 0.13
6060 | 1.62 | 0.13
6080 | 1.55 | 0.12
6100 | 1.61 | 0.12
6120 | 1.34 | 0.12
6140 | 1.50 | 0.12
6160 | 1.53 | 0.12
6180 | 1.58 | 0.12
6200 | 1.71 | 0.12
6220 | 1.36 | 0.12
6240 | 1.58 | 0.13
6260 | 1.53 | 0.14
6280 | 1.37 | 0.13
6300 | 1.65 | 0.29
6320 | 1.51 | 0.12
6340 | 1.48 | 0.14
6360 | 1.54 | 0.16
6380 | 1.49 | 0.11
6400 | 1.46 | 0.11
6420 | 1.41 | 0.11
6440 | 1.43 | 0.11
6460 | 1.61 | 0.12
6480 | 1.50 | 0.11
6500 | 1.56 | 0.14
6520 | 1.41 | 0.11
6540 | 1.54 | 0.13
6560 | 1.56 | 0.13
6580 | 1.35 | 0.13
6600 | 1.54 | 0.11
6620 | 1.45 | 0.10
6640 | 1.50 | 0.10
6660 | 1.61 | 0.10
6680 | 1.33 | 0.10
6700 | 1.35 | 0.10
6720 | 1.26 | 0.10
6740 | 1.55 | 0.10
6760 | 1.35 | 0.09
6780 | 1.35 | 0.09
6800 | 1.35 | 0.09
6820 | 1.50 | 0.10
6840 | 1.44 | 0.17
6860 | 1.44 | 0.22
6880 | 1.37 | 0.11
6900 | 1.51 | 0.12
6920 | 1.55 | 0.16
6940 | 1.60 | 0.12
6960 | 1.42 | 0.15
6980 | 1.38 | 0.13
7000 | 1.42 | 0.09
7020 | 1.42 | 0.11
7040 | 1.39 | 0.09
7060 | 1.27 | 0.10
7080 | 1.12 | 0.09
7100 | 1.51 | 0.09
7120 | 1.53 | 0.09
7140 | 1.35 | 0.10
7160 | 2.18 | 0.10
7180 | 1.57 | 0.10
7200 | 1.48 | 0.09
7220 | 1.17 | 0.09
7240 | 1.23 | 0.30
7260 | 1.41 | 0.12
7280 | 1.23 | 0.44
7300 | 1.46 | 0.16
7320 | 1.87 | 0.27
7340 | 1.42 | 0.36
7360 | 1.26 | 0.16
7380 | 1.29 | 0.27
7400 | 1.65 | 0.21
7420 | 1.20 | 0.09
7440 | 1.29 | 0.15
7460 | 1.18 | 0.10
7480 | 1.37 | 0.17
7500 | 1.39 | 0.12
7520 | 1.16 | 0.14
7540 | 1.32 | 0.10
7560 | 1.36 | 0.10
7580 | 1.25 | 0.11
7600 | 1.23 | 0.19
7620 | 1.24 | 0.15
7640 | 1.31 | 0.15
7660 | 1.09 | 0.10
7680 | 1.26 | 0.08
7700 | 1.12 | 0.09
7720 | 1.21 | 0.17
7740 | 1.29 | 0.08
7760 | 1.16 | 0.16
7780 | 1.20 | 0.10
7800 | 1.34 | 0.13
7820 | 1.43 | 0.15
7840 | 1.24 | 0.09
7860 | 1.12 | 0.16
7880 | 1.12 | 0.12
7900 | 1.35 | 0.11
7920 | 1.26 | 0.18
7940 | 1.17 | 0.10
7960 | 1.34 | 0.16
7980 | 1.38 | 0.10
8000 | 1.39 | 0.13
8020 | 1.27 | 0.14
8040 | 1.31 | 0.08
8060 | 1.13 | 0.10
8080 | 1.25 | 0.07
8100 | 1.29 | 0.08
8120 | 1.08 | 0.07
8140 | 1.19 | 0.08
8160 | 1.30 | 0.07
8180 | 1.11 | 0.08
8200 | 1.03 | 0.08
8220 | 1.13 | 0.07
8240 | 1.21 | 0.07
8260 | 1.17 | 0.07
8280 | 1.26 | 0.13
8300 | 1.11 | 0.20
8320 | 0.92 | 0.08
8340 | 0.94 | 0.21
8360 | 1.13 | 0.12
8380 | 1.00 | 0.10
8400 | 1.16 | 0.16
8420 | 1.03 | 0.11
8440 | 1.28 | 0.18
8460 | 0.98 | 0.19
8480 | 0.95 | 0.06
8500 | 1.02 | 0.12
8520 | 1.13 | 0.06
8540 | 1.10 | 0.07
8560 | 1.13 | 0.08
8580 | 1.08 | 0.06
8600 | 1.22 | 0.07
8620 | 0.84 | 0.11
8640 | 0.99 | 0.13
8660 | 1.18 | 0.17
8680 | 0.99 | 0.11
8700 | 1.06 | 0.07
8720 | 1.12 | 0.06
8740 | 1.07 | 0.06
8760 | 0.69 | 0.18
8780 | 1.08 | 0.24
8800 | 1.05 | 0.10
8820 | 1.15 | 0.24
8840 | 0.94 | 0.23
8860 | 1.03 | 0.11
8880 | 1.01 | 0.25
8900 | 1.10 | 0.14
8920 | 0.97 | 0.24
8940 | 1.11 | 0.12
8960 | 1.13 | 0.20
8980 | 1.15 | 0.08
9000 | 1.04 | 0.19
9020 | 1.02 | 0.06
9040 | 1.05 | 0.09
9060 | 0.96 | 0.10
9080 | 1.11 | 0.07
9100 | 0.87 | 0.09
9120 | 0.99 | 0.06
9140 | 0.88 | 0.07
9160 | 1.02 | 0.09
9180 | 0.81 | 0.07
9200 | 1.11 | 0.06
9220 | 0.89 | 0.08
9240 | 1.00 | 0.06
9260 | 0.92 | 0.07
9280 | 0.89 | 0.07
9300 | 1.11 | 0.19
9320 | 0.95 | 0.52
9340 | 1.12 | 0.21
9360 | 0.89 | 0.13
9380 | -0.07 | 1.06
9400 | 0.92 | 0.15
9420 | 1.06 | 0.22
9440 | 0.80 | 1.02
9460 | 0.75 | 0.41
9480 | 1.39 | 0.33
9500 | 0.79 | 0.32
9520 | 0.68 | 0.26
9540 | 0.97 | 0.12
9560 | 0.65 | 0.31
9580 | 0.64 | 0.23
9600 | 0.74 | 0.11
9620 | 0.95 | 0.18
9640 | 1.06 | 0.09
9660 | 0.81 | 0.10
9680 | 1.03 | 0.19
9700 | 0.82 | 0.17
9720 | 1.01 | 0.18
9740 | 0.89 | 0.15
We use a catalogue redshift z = 0.09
